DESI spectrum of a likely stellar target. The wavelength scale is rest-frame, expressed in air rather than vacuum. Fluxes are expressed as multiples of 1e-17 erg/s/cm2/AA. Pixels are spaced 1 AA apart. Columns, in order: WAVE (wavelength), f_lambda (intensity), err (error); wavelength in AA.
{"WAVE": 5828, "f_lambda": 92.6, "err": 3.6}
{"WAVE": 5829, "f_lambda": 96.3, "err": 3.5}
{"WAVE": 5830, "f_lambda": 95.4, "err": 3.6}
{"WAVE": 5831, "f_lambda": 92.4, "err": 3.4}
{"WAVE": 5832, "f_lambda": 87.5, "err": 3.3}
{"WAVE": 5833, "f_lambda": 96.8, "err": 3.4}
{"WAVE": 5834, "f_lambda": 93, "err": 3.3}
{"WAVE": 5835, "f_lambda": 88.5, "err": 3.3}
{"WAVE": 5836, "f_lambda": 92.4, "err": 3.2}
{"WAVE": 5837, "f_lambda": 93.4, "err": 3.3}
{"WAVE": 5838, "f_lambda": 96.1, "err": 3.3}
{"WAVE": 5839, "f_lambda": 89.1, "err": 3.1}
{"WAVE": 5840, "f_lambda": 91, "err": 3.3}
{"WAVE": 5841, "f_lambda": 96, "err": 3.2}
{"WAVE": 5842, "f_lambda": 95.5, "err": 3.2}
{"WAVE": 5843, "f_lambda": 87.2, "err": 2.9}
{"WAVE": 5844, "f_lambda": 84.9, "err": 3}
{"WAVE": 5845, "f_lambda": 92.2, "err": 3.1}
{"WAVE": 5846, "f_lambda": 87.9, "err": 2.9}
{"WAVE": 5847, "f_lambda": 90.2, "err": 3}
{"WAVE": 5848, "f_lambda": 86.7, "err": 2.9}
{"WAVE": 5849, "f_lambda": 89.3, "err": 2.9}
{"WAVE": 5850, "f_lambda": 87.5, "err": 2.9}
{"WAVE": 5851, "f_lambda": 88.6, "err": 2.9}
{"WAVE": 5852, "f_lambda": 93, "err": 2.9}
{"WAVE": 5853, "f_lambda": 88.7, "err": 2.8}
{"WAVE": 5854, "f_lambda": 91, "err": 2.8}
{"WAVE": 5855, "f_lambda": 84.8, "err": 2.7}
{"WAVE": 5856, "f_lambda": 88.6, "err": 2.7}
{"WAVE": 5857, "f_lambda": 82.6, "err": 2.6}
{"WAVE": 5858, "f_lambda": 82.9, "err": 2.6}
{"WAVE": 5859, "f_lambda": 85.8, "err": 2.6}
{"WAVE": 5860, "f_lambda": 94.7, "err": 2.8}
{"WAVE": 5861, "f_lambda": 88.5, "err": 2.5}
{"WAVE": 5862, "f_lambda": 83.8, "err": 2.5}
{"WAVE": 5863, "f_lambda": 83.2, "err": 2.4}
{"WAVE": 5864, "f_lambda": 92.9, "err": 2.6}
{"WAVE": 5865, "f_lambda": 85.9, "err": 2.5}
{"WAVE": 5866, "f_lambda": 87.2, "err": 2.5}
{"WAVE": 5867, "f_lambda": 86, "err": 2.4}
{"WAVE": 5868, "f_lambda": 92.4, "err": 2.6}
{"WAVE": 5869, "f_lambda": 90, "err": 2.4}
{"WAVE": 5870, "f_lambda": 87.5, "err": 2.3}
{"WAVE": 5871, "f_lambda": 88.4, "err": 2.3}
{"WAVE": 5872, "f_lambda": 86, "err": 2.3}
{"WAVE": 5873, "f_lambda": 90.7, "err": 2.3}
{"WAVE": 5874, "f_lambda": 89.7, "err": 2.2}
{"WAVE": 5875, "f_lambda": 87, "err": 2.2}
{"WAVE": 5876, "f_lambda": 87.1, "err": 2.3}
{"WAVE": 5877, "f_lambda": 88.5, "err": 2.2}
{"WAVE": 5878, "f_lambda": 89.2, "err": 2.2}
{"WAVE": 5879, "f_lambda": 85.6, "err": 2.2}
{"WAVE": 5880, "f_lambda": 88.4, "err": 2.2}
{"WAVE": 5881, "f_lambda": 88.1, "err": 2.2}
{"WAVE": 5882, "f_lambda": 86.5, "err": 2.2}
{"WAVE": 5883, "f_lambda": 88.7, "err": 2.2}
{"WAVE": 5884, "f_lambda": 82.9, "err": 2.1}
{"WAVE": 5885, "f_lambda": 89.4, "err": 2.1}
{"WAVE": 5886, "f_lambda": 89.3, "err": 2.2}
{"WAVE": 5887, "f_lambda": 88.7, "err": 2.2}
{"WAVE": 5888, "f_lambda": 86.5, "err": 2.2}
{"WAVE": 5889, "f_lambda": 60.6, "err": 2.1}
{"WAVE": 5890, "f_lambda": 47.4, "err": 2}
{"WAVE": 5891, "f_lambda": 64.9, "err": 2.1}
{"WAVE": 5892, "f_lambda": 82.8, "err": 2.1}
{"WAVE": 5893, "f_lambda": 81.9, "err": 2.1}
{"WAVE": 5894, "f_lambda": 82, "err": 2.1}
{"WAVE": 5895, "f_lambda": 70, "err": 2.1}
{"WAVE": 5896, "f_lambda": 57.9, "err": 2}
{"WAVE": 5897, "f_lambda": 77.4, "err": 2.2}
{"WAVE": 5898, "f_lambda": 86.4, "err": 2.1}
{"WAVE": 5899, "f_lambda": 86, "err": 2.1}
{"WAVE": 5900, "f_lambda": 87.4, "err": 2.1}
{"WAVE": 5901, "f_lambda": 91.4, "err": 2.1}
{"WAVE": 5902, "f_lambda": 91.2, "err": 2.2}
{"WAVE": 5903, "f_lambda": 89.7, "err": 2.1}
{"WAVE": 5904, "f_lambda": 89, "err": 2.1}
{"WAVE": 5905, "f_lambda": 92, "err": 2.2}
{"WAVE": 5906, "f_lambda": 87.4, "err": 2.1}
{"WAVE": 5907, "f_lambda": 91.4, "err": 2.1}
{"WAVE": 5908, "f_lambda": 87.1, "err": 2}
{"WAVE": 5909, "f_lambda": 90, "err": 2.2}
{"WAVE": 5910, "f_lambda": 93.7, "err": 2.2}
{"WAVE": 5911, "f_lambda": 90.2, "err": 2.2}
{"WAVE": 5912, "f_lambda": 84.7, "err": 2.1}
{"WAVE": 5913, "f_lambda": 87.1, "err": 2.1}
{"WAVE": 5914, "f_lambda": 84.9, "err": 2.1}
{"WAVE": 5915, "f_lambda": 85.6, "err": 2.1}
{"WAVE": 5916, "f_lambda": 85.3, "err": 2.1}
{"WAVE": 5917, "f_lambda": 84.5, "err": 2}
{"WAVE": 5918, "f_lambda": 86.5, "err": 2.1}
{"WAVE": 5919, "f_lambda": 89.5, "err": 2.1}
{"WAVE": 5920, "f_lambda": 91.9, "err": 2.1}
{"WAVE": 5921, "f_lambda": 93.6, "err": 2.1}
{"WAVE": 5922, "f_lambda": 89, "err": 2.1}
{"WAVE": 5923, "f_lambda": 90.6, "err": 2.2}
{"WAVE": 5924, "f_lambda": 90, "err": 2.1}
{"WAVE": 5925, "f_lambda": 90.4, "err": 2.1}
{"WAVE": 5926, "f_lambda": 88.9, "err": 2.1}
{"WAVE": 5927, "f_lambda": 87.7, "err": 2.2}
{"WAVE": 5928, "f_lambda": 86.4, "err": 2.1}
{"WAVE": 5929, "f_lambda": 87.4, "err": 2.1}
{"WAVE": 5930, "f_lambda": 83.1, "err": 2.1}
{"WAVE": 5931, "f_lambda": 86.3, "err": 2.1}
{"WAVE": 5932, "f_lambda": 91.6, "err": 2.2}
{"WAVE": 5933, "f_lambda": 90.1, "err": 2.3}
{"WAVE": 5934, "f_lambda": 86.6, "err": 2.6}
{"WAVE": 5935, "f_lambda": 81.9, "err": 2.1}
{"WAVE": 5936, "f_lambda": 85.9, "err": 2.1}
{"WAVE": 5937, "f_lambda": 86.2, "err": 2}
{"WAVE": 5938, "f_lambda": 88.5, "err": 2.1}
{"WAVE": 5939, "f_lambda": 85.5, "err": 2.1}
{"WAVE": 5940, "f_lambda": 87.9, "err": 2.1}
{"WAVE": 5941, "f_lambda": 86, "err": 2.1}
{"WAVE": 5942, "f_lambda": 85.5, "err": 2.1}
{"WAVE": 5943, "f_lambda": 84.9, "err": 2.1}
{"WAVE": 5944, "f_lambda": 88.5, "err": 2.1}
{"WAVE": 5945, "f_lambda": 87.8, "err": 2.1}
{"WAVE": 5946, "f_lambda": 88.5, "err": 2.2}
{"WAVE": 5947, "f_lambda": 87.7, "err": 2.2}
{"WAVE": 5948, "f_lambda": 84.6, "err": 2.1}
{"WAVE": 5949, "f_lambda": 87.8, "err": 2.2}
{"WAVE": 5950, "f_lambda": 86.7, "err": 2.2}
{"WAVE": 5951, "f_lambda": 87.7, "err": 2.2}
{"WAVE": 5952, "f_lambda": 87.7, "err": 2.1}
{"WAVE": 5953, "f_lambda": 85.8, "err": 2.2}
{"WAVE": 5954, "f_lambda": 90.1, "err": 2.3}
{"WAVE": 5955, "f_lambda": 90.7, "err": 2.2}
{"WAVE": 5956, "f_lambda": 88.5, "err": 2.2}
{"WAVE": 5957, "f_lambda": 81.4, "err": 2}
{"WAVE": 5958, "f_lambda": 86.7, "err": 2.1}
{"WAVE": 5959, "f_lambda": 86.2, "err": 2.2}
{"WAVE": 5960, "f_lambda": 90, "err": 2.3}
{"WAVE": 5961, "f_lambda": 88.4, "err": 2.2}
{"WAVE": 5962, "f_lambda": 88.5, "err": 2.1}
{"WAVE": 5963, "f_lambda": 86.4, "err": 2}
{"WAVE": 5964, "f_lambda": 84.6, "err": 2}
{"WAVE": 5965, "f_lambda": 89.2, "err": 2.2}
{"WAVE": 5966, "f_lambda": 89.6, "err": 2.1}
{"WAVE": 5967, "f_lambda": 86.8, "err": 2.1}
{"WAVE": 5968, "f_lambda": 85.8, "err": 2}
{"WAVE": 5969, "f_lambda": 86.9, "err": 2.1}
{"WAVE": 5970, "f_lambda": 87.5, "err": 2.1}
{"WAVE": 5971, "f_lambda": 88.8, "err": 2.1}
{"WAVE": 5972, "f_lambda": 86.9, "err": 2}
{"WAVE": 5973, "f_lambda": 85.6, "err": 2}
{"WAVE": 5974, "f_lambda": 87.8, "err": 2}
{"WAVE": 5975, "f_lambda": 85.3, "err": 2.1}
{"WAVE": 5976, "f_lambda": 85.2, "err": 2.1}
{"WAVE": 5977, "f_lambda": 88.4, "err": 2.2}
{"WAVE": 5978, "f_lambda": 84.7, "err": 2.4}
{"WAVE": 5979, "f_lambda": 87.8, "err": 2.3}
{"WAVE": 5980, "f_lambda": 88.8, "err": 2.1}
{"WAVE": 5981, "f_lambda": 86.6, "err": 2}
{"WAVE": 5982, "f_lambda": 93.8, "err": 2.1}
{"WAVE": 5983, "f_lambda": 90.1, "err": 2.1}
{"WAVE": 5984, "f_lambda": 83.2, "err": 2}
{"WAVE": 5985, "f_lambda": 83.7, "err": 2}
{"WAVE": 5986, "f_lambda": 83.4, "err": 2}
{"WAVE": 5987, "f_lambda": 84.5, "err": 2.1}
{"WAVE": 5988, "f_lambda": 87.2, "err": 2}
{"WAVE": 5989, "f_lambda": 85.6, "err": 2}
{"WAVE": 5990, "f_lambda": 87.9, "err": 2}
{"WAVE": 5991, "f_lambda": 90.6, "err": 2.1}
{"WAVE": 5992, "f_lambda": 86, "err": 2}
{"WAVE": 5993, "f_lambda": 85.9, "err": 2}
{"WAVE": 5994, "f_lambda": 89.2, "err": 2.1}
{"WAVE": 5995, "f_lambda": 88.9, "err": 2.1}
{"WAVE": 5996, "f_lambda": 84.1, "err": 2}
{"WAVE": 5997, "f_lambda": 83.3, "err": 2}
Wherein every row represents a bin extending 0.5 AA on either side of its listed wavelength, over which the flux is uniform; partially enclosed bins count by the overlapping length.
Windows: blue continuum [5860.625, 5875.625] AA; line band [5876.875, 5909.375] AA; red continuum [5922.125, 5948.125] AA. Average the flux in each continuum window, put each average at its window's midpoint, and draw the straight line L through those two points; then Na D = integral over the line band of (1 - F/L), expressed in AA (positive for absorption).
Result 1.7 AA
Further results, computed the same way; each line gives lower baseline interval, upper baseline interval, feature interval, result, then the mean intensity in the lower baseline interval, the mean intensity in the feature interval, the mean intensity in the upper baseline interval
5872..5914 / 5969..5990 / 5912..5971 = -1.17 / 84.3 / 87.4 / 86.8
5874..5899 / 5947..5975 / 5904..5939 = -1.74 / 81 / 88.1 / 87.3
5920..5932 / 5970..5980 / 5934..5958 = 0.33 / 88.8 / 86.8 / 86.9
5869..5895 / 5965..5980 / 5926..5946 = -0.29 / 83.4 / 86.8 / 87.1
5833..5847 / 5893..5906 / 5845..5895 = 1.06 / 91.5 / 85.6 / 83.5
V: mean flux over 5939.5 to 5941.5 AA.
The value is 87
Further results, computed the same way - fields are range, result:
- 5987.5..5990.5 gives 86.9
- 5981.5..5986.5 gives 86.8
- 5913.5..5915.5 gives 85.2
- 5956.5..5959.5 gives 84.8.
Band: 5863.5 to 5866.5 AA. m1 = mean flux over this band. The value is 88.7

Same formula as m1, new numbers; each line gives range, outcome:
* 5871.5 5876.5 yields 88.1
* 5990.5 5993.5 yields 87.5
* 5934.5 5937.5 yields 84.7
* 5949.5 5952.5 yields 87.4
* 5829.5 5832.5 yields 91.8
